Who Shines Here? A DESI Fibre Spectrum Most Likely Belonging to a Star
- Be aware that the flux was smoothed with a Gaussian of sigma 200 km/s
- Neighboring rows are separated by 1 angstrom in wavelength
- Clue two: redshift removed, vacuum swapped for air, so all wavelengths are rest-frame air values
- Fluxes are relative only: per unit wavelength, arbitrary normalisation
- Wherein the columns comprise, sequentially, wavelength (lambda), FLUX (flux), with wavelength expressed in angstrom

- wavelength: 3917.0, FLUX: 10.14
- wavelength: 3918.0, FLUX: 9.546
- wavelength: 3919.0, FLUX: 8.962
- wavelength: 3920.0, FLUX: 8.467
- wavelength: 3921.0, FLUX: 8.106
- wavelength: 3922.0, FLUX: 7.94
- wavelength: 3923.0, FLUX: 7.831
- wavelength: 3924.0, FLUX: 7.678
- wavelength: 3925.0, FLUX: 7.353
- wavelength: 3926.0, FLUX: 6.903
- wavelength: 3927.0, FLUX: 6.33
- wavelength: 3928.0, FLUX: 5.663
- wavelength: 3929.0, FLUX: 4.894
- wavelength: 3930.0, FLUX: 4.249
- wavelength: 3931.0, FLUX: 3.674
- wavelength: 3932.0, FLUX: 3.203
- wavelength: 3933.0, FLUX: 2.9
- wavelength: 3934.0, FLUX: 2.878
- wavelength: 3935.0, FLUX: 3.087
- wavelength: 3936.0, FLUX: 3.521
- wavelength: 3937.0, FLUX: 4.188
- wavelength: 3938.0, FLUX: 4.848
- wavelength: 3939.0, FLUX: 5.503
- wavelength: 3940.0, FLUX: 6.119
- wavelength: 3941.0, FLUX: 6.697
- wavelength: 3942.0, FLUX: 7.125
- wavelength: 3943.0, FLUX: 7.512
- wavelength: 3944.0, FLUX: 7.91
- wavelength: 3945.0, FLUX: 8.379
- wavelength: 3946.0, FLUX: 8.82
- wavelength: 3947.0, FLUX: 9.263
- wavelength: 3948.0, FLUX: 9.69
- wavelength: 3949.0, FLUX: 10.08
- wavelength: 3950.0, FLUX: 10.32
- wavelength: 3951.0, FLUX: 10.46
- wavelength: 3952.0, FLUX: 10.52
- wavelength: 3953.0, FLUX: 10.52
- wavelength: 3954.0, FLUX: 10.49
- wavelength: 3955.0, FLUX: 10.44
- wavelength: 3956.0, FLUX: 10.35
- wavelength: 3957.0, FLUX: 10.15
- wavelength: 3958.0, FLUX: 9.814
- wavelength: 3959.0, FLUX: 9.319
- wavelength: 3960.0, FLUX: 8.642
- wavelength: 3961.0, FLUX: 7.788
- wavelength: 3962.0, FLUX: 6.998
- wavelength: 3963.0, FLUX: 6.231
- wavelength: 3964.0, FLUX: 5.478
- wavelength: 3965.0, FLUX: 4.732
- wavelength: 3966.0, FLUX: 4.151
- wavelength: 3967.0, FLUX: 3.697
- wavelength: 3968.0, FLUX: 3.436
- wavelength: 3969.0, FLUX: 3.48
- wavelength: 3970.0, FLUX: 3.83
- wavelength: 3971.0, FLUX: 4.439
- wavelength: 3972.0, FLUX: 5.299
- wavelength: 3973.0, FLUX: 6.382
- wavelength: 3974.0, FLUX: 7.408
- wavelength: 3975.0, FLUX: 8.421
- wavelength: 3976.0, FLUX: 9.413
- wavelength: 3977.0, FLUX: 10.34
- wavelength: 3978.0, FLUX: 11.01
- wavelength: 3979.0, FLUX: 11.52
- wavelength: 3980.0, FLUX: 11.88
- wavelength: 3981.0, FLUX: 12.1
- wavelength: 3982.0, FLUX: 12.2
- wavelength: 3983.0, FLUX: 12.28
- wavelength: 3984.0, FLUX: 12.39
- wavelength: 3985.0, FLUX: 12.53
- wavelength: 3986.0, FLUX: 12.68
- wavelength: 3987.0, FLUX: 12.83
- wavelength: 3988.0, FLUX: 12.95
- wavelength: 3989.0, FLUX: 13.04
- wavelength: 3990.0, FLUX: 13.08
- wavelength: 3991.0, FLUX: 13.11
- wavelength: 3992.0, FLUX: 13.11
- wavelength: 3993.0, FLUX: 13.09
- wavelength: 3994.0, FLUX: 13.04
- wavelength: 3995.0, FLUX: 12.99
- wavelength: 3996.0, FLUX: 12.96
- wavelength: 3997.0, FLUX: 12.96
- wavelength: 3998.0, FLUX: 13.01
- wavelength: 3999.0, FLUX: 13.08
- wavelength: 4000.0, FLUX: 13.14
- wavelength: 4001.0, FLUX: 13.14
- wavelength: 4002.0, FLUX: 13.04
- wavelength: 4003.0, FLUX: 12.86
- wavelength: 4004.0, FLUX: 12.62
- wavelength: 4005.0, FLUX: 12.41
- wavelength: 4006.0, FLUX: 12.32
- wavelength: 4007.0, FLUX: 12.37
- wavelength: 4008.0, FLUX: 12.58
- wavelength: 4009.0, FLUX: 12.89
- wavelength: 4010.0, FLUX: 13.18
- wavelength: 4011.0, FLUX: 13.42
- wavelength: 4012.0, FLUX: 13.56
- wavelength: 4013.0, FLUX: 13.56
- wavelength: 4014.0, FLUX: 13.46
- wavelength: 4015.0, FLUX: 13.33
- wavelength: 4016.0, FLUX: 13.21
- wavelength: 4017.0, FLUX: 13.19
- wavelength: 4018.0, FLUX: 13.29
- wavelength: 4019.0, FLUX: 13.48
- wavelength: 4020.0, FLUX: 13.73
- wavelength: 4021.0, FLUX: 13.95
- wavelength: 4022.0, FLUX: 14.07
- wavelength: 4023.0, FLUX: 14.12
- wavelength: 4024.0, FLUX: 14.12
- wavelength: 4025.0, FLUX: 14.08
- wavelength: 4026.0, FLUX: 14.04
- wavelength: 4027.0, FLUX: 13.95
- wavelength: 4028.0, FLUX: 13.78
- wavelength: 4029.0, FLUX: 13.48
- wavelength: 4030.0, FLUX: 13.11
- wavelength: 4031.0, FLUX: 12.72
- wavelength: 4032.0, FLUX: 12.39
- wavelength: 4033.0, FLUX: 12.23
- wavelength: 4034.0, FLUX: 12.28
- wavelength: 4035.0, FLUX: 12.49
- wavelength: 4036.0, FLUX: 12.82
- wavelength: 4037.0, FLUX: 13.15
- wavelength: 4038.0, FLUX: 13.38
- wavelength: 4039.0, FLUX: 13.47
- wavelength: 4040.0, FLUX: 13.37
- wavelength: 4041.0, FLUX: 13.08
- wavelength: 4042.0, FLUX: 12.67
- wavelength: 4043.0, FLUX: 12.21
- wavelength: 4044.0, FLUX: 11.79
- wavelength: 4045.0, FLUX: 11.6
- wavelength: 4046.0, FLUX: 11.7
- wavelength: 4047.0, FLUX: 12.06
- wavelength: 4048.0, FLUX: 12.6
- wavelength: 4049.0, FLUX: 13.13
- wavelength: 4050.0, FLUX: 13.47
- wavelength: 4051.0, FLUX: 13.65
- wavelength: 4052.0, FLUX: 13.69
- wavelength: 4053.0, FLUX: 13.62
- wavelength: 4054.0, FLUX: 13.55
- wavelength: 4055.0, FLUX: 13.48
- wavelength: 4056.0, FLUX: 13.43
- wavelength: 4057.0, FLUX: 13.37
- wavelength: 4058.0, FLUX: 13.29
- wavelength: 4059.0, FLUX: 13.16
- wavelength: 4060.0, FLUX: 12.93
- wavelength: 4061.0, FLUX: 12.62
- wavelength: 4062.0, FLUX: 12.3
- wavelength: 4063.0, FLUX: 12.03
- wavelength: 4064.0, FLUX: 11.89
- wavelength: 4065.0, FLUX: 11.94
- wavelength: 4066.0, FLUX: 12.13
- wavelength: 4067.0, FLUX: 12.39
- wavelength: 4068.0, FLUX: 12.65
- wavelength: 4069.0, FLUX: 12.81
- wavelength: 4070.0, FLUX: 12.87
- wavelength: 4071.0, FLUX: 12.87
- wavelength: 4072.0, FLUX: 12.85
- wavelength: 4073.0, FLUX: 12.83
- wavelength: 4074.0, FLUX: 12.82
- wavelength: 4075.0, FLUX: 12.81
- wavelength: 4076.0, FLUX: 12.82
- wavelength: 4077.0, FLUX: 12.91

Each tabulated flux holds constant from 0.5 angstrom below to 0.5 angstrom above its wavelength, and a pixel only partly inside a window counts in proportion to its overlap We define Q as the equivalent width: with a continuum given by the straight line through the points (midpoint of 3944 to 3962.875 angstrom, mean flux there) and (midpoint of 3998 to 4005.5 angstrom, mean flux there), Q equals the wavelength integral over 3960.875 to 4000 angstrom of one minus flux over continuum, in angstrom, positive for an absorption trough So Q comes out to 6.1 angstrom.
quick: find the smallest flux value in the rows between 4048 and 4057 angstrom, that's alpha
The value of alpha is 12.6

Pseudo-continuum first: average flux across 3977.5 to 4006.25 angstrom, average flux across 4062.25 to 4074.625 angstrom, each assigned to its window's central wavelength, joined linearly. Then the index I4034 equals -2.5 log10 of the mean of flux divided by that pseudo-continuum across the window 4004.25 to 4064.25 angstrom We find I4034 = -0.04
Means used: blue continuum 12.7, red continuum 12.5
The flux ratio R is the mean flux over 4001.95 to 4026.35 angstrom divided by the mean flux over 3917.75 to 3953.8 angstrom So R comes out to 1.9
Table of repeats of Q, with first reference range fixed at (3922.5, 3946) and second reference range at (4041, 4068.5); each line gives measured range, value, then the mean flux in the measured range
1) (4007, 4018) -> -3.2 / 13.2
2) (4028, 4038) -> -1.2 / 12.8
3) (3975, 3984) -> -3.2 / 11.2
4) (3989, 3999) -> -4.2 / 13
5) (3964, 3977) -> 3.7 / 5.58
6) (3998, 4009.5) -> -3.6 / 12.8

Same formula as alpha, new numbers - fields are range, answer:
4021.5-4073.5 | 11.6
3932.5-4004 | 2.878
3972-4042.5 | 5.299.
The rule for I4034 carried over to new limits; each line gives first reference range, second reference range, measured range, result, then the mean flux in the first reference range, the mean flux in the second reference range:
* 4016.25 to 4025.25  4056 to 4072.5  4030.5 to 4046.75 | 0.061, 13.8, 12.7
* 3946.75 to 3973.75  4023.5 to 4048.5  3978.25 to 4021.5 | -0.242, 7.61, 12.9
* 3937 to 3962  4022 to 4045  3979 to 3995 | -0.188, 8.65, 13.1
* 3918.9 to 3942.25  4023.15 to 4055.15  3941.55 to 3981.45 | -0.072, 5.69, 13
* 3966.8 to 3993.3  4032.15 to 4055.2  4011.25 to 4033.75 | -0.140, 9.9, 12.8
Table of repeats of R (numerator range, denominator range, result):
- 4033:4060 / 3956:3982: 1.70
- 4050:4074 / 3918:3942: 2.22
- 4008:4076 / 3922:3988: 1.68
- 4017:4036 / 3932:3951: 2.02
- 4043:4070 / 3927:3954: 1.91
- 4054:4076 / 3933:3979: 1.74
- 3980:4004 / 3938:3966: 1.54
